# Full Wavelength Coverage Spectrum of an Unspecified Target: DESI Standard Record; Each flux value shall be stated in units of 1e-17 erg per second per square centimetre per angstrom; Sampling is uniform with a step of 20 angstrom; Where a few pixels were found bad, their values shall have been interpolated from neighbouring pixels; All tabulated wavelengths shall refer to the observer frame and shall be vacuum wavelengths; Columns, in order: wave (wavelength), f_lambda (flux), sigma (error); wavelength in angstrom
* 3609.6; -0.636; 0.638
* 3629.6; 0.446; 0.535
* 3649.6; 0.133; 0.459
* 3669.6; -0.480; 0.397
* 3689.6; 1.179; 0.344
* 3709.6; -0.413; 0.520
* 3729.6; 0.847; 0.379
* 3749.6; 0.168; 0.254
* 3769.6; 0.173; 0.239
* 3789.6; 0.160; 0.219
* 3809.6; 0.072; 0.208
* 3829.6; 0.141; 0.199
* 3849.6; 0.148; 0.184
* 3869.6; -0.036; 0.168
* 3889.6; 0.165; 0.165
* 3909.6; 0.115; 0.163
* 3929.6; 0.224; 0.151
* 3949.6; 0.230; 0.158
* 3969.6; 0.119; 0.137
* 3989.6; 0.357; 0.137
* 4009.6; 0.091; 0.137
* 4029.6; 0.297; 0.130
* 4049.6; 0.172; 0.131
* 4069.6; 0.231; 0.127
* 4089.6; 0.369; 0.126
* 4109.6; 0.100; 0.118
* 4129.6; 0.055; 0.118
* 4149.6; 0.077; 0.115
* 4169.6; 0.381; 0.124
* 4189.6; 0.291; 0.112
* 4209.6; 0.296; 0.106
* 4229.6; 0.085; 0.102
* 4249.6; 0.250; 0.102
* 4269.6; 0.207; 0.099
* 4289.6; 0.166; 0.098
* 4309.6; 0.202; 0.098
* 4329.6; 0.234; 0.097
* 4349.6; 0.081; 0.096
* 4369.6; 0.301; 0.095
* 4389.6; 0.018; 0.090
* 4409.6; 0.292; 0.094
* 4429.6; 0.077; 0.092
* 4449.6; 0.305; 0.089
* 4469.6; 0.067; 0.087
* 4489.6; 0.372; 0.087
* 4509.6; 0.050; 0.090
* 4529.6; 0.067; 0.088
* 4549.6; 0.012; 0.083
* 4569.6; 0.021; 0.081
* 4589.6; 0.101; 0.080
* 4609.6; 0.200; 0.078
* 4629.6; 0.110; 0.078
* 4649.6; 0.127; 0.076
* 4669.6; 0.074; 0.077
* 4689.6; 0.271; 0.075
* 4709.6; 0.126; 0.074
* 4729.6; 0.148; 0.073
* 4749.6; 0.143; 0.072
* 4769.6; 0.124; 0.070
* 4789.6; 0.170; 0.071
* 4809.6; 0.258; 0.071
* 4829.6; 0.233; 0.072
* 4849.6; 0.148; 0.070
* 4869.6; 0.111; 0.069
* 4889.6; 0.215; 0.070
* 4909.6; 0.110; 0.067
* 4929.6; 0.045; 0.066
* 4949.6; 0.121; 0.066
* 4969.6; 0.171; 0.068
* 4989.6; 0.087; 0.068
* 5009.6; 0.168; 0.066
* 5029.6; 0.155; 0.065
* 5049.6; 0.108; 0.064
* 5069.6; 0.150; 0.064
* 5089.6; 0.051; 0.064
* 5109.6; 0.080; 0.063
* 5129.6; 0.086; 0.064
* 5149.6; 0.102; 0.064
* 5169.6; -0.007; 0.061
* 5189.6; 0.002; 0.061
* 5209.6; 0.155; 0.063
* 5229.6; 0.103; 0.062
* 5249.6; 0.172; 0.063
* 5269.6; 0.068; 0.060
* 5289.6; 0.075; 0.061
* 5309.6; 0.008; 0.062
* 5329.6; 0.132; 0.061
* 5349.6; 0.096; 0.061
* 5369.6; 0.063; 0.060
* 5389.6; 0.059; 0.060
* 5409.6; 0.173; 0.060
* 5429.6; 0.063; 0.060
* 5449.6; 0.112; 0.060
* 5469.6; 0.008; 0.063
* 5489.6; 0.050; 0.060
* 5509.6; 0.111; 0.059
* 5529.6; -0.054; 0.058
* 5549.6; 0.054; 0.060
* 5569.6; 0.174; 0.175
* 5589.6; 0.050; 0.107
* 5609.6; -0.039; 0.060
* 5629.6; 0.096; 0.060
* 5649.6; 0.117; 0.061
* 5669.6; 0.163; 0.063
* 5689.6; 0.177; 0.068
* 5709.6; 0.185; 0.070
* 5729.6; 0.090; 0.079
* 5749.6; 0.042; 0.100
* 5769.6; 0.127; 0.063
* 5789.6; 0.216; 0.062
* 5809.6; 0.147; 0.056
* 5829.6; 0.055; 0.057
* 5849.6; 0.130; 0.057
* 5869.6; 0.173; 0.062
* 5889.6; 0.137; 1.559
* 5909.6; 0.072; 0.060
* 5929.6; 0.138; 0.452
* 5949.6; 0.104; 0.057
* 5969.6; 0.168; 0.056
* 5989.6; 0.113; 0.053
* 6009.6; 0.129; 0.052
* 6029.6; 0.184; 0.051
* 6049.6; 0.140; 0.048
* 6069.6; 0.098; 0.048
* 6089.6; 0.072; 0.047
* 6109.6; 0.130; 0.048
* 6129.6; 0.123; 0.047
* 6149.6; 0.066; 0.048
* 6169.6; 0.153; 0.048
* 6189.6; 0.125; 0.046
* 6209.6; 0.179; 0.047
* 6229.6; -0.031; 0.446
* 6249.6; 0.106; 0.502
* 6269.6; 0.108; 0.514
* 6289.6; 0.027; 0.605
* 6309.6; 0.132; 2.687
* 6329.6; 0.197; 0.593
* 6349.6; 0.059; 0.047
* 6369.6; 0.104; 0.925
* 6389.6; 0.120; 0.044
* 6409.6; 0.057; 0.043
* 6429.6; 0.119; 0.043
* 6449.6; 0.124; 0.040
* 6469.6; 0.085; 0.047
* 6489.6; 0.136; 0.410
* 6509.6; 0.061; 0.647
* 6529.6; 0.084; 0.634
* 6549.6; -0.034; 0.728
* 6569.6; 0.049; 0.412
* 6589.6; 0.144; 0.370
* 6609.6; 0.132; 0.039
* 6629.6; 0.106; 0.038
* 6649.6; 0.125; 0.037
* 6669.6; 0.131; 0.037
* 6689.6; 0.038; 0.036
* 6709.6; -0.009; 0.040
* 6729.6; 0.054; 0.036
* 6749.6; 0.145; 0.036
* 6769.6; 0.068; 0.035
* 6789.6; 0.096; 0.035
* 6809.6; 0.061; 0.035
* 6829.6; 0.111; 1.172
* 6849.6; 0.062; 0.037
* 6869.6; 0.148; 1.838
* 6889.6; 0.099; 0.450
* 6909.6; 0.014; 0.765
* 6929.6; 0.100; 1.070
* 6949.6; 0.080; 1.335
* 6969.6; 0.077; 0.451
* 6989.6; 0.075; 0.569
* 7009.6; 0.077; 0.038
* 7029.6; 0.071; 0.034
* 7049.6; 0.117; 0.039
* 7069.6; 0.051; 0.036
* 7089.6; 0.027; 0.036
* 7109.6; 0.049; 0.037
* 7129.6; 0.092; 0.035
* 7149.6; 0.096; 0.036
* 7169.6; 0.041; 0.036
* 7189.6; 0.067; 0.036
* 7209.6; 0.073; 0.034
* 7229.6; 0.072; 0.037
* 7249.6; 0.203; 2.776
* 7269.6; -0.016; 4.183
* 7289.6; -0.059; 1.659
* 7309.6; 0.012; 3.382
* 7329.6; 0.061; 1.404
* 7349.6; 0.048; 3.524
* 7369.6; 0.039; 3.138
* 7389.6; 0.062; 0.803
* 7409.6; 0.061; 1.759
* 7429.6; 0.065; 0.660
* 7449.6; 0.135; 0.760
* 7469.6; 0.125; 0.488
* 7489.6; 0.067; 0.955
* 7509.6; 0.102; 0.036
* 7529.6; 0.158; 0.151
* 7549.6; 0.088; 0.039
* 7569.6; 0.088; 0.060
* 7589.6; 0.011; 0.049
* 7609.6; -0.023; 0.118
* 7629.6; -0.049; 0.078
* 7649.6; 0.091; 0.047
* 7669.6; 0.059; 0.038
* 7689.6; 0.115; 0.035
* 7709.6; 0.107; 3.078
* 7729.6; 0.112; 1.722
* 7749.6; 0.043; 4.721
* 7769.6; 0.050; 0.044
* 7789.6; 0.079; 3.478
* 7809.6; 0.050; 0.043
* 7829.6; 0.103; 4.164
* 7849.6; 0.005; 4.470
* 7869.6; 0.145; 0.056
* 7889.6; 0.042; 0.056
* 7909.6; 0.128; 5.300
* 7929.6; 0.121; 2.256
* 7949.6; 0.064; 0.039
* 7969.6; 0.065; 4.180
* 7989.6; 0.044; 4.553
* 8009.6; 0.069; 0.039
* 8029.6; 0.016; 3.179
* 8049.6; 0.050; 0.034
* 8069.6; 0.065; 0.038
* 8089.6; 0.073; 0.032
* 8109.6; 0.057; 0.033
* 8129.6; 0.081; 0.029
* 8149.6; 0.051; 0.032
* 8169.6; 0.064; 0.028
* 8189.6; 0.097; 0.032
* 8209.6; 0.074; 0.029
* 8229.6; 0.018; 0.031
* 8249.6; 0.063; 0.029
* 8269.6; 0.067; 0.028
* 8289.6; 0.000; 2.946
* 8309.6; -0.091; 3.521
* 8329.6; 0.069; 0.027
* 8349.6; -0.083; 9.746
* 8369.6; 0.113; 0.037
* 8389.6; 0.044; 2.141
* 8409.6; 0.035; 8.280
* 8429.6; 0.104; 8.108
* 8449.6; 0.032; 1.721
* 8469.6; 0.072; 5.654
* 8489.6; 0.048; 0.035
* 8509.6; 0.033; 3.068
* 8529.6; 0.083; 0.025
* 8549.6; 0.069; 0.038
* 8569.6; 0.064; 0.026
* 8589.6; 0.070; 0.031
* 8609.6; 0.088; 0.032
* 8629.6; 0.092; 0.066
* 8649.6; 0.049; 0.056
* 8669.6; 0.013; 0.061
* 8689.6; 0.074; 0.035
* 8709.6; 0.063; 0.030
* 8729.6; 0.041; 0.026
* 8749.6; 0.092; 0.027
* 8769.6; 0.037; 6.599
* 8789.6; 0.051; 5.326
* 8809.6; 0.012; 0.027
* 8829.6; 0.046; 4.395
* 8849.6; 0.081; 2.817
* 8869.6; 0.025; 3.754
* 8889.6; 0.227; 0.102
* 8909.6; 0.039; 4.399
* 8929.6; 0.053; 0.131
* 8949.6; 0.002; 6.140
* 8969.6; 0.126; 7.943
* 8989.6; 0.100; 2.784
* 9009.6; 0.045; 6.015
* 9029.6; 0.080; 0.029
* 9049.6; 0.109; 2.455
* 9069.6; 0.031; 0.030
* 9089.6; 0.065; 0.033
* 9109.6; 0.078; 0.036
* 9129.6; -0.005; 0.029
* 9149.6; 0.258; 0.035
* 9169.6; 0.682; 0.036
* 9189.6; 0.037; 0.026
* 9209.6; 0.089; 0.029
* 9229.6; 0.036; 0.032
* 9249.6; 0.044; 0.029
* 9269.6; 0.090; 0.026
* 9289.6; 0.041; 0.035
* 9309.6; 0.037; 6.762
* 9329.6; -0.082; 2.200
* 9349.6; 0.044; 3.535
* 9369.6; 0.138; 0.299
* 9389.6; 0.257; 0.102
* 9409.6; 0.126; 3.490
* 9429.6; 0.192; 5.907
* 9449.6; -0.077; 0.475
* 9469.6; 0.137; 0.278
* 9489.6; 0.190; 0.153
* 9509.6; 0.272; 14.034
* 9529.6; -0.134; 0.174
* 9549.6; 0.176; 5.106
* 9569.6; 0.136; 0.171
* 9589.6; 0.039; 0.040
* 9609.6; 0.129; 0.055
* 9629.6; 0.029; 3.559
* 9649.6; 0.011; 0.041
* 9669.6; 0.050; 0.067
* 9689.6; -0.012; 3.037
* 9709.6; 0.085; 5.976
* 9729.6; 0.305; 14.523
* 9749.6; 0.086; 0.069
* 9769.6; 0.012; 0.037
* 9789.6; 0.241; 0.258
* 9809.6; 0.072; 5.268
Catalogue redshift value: 1.458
